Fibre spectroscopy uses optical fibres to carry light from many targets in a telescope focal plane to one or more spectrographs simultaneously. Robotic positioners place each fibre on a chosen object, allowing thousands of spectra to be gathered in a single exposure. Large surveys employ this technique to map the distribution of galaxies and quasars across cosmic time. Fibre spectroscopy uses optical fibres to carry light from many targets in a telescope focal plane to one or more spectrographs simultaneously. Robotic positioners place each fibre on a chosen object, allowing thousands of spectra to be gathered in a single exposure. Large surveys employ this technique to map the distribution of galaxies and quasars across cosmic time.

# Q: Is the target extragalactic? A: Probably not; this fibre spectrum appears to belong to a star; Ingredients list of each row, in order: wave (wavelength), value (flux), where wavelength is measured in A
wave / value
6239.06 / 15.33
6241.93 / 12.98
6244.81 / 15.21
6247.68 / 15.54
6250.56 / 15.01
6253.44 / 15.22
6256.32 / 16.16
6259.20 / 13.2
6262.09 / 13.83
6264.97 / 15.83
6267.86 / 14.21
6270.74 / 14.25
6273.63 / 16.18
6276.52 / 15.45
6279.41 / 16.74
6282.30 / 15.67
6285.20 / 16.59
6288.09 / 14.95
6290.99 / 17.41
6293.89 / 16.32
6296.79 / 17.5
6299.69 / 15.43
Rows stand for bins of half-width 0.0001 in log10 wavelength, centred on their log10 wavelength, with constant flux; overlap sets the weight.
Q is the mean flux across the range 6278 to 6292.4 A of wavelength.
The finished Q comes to 16.3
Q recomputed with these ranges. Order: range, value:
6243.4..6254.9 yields 15.3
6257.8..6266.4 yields 14.3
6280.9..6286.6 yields 16.1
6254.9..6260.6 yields 14.7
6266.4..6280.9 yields 15.4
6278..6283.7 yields 16.2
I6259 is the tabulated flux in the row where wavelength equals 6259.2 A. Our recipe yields 13.2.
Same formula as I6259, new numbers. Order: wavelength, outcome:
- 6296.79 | 17.5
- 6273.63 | 16.18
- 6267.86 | 14.21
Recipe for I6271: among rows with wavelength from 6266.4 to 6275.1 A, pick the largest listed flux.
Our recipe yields 16.18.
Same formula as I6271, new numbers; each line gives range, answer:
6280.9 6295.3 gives 17.41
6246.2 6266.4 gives 16.16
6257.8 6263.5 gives 13.83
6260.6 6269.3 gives 15.83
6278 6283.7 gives 16.74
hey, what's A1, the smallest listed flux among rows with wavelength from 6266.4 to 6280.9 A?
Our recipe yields 14.21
